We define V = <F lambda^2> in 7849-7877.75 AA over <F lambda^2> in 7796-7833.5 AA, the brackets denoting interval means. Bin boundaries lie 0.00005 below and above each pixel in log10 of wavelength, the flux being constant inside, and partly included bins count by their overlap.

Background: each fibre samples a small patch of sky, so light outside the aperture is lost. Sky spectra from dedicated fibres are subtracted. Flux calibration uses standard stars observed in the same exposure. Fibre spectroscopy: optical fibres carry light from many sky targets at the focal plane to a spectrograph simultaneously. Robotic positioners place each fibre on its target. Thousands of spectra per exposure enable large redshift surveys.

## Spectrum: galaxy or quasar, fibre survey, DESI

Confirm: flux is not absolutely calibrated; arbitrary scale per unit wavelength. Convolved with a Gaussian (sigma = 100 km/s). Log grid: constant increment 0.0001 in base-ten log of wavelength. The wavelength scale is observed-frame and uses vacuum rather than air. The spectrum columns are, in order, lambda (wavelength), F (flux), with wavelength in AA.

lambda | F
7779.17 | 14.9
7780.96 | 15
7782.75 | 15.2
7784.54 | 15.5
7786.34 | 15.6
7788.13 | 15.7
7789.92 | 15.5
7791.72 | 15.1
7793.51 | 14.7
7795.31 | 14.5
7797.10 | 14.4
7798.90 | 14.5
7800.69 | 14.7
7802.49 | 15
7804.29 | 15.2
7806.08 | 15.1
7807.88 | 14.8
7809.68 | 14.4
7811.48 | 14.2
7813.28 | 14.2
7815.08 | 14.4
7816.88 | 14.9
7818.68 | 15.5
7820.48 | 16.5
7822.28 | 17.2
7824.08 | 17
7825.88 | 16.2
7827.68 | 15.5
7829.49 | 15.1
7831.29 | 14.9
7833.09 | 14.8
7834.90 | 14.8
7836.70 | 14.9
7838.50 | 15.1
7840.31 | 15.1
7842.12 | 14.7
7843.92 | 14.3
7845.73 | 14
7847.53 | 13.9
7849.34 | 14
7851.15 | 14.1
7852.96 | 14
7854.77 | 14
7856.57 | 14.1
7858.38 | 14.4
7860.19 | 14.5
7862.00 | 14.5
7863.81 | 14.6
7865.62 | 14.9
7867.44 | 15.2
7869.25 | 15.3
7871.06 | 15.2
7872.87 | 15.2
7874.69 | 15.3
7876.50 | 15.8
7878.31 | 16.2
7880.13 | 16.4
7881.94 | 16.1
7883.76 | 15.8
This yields 1.0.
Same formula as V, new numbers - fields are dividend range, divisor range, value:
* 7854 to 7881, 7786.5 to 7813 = 1.03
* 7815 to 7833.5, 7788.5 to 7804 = 1.07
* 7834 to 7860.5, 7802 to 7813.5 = 0.99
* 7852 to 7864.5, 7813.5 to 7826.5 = 0.91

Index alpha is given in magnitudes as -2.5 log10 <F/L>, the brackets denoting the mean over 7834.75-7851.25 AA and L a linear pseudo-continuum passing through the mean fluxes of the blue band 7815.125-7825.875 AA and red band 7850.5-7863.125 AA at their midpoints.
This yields 0.03 mag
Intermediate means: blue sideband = 16.1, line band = 14.5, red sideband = 14.2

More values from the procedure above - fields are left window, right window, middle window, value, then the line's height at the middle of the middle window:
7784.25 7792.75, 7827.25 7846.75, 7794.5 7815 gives 0.04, 15.2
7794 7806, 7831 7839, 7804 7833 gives -0.03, 14.8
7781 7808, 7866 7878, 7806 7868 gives 0.03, 15.2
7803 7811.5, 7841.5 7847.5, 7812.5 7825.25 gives -0.08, 14.6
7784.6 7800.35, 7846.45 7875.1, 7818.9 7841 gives -0.06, 14.8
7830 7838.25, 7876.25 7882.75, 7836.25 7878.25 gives 0.06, 15.5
